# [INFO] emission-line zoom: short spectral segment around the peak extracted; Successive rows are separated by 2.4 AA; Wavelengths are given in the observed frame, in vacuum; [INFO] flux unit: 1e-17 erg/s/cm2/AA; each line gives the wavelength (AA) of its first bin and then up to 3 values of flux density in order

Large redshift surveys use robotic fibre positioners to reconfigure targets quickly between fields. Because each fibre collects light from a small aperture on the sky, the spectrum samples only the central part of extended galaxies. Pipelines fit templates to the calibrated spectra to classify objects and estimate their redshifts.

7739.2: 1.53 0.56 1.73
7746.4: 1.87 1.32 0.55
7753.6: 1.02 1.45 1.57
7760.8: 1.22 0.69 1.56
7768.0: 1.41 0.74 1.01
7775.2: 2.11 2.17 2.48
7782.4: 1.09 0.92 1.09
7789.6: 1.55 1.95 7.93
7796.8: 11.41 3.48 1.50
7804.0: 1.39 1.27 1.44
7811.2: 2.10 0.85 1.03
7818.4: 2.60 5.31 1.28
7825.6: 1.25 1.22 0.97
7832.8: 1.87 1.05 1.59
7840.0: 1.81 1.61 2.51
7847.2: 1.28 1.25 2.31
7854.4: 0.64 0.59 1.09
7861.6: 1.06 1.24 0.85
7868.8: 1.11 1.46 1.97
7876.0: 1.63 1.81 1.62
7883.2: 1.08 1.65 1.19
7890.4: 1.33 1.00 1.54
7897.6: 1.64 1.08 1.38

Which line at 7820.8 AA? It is [N II] 6583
